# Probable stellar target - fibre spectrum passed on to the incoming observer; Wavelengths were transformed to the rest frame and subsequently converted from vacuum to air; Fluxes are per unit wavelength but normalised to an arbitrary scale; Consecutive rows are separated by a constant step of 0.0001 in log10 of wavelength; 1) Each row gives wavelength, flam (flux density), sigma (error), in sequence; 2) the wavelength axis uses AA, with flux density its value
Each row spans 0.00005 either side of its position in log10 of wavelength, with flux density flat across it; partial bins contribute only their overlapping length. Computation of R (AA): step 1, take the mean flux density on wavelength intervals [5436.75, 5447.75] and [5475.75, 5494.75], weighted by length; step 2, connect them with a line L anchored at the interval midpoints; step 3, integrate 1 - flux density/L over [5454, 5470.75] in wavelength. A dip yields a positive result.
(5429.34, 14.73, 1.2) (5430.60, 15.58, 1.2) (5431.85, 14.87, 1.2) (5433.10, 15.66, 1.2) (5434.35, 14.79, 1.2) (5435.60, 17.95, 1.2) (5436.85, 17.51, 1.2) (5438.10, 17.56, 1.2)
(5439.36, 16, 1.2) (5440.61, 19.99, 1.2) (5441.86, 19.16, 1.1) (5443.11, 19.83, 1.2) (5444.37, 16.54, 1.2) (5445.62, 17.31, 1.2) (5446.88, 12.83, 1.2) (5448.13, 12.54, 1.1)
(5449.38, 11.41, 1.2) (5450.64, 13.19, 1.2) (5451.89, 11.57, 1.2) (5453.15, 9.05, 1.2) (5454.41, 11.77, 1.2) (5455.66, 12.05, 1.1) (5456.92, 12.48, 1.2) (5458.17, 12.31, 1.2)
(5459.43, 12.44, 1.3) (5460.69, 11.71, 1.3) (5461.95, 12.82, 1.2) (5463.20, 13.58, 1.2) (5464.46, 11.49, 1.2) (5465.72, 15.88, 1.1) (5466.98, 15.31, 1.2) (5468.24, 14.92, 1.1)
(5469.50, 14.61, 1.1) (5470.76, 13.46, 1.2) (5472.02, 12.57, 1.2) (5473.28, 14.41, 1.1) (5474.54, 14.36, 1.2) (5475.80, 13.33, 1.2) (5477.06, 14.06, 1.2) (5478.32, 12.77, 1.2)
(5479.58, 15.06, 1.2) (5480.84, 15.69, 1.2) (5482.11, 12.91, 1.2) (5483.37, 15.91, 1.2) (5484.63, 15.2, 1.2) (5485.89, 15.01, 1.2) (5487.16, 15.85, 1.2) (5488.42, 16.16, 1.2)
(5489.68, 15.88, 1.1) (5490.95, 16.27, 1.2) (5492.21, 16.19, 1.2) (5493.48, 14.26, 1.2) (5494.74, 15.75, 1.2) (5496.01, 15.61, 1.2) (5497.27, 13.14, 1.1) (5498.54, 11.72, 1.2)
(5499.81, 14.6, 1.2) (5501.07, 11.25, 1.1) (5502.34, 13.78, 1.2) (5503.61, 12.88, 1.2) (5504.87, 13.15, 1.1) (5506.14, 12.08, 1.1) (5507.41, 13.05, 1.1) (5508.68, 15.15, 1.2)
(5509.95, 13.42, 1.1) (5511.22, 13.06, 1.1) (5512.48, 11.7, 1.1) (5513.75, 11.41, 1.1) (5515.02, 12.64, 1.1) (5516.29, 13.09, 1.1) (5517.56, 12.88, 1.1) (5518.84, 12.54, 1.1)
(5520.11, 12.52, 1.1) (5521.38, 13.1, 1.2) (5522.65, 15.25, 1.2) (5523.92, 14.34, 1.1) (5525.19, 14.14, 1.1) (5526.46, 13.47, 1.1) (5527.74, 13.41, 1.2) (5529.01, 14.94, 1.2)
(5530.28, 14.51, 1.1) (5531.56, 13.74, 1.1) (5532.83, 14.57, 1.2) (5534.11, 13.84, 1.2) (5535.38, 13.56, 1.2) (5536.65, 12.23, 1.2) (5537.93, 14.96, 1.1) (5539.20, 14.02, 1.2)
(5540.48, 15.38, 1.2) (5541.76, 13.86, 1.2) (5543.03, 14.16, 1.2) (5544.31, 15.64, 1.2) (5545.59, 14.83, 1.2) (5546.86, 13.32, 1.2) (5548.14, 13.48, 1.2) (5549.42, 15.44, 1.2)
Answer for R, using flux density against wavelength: 3.1 AA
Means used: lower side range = 17.3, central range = 13.2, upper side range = 15.1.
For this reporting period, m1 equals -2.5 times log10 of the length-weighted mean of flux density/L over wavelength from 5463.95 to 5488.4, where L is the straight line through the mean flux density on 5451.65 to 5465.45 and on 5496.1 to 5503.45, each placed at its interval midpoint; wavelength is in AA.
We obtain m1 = -0.16 mag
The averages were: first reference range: 12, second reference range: 13.1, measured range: 14.4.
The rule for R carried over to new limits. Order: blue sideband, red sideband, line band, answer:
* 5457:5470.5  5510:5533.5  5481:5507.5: -1.8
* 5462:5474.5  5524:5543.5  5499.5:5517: 1.4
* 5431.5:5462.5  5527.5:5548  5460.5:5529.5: 2.2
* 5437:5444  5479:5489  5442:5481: 7.4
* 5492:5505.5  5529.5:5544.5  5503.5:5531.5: 1.3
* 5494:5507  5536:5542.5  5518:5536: 0.0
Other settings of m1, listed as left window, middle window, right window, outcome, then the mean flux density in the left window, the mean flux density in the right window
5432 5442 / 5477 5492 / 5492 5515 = -0.052 mag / 17.1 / 13.4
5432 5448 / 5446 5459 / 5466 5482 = 0.303 mag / 16.9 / 14.2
